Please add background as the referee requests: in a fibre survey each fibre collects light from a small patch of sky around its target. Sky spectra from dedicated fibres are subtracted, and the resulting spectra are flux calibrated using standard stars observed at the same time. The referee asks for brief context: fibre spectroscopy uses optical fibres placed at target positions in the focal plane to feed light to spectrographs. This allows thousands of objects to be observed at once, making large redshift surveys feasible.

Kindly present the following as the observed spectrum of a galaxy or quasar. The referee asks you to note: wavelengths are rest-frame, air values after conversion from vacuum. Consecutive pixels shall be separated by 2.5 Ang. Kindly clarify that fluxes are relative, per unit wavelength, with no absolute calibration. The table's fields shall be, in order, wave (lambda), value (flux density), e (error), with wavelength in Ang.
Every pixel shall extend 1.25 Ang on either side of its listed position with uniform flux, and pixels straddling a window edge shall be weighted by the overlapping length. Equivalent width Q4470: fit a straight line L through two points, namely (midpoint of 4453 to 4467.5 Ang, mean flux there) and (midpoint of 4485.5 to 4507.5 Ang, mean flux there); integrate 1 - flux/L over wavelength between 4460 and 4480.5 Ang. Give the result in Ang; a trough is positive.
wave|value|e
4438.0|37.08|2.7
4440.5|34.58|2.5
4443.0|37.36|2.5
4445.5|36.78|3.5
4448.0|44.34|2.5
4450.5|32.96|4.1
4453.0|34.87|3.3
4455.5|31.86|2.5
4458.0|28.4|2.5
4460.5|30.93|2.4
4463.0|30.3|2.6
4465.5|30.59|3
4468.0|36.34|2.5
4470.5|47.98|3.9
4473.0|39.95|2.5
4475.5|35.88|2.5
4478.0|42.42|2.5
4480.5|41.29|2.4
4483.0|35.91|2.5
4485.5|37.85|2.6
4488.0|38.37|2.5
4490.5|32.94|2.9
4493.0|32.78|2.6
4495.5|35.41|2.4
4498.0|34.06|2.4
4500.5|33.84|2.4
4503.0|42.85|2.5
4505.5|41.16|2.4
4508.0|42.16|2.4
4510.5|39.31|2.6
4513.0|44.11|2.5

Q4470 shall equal -2.9 Ang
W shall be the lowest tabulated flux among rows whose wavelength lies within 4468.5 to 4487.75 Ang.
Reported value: 35.88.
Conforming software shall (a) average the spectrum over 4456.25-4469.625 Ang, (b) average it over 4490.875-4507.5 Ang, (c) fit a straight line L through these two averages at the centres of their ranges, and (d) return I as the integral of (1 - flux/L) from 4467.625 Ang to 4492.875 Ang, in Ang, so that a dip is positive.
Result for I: -3.4 Ang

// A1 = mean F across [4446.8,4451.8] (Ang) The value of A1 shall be 38.6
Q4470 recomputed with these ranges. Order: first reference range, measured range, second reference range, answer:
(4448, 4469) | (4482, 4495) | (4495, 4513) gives 0.43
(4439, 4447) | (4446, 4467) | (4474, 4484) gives 2.35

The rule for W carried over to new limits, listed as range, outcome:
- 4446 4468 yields 28.4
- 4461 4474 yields 30.3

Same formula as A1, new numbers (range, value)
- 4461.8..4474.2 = 37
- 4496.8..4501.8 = 34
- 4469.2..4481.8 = 41.5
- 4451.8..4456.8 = 33.3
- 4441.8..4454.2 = 37.3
